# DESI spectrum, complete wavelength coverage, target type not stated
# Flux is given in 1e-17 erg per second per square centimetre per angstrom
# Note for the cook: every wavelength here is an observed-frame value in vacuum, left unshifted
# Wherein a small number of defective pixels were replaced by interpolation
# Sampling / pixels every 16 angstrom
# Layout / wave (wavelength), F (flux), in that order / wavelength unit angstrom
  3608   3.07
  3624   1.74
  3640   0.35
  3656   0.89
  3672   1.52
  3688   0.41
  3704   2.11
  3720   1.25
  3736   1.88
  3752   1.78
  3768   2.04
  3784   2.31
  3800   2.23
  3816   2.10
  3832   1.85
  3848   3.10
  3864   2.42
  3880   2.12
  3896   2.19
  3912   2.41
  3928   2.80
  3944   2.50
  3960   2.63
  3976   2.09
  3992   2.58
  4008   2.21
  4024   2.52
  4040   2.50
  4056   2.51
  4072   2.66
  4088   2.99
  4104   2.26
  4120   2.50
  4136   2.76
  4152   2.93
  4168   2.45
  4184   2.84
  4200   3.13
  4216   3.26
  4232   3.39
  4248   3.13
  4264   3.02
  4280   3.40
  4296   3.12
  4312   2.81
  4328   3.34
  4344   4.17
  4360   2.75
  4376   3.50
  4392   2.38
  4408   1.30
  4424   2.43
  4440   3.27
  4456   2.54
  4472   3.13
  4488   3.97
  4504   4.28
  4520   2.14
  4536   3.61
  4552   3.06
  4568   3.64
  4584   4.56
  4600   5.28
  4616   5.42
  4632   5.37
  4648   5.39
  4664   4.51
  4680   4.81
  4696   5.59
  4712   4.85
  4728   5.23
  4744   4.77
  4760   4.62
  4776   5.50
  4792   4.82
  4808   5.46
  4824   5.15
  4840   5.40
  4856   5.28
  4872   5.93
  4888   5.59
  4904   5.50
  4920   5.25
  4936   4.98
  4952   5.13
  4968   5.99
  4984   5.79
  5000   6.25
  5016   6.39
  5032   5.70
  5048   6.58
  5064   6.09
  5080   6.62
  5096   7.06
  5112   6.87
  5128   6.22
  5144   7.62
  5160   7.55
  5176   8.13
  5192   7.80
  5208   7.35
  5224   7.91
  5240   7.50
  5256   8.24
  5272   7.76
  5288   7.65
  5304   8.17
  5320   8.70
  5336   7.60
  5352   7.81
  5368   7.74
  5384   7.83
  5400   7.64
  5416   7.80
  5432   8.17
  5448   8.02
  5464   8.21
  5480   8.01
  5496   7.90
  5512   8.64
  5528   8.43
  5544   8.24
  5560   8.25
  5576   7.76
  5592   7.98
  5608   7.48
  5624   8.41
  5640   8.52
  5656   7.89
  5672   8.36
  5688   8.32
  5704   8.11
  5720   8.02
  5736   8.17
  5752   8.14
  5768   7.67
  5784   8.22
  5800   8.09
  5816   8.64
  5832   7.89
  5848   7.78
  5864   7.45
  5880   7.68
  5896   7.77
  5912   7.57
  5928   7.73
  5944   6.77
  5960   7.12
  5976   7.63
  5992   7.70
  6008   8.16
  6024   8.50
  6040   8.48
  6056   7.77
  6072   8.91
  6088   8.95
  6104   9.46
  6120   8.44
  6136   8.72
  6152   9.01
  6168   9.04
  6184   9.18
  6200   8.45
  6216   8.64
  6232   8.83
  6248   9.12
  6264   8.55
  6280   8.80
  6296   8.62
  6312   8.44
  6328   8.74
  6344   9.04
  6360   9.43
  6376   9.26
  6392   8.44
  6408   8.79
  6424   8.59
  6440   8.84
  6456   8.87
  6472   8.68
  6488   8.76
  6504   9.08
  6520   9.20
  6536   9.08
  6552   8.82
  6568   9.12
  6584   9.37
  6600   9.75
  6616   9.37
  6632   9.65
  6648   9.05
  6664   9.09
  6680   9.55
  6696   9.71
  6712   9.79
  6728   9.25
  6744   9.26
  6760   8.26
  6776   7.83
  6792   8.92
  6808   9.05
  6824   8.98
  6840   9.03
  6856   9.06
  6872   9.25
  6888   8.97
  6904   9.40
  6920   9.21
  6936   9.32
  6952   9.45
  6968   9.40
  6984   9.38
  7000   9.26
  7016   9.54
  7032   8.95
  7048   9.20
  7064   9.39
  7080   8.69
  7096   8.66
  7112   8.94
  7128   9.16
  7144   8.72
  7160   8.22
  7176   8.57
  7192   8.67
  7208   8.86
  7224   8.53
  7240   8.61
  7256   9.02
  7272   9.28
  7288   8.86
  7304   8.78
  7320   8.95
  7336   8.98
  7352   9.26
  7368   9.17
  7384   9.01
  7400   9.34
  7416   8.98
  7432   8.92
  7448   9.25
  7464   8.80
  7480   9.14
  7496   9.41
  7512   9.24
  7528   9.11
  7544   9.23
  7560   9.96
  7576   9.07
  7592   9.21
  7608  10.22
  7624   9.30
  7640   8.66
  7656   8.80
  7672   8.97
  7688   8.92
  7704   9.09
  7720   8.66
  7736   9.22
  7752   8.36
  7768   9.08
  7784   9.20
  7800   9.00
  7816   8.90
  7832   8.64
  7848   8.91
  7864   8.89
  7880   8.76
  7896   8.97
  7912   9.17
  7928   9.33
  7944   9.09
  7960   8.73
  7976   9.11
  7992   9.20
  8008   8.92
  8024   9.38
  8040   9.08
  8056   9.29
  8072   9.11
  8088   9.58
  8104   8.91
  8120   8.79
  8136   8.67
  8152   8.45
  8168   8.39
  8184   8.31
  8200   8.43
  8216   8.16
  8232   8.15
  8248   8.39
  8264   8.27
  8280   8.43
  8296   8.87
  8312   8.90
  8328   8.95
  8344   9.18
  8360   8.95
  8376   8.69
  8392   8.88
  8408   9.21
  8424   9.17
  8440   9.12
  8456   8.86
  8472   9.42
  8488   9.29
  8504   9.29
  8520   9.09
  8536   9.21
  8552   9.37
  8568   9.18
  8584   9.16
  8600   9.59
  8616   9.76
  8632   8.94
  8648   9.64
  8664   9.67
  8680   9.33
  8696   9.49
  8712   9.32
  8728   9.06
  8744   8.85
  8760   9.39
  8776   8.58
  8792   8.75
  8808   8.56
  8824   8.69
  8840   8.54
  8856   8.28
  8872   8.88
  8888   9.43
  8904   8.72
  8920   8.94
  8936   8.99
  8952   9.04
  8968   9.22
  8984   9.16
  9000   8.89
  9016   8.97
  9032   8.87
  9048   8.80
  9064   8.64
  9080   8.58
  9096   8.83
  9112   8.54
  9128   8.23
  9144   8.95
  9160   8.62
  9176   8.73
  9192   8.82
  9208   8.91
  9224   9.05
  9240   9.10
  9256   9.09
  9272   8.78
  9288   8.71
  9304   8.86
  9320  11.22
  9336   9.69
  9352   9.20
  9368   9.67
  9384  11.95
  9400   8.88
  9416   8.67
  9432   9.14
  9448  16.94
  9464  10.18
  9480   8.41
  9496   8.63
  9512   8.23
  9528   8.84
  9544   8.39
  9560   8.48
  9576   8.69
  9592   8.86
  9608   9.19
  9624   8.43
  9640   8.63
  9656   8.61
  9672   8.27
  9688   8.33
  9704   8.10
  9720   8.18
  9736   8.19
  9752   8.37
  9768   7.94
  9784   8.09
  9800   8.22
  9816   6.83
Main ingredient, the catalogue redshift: 0.148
